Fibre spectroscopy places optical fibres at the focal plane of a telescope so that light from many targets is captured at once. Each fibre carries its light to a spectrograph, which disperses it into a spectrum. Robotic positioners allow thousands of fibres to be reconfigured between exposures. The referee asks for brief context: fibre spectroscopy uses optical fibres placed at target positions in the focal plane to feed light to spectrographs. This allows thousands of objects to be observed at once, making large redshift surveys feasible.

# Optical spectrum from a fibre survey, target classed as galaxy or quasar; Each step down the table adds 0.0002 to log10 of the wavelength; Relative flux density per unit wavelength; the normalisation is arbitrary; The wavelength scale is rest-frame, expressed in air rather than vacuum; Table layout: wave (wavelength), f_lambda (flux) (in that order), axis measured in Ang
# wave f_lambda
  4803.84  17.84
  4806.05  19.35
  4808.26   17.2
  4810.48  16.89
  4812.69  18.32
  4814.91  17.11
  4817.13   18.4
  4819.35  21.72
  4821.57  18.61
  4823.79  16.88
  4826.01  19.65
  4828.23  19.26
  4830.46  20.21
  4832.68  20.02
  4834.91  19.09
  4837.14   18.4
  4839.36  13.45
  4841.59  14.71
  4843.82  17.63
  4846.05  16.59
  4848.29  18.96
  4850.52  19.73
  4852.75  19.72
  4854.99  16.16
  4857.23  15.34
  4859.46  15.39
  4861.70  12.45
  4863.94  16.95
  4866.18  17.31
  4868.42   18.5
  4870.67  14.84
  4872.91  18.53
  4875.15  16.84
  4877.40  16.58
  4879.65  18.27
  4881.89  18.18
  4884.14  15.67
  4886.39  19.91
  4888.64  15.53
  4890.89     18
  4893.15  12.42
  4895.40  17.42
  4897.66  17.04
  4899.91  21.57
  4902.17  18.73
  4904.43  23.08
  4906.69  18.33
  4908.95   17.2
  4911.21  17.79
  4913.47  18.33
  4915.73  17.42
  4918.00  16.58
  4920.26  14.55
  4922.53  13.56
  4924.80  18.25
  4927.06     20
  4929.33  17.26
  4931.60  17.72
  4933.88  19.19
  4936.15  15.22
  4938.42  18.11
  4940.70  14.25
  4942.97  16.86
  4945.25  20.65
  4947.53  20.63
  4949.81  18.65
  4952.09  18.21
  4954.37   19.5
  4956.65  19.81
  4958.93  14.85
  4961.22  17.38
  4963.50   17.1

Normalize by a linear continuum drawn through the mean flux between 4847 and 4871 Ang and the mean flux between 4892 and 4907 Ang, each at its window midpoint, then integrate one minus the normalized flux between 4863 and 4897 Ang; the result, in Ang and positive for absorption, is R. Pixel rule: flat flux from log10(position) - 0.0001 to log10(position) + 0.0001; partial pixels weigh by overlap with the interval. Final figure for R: 1.26 Ang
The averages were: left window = 16.9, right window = 18.4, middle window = 17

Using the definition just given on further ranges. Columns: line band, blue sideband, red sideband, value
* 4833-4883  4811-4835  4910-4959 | 4.1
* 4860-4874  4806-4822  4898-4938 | 1.4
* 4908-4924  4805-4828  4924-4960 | 1.4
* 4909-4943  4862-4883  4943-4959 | 2.6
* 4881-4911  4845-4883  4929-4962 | -0.9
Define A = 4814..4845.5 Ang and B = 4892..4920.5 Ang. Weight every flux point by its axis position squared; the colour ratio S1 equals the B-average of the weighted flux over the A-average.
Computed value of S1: 1.0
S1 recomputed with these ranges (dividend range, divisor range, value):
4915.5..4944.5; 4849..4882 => 1.02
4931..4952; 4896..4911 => 0.95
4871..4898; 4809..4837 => 0.93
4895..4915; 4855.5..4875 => 1.18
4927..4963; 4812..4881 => 1.06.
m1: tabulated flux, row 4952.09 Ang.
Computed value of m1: 18.21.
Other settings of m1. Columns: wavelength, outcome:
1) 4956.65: 19.81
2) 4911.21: 17.79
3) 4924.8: 18.25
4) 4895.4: 17.42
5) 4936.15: 15.22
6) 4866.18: 17.31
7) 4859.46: 15.39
